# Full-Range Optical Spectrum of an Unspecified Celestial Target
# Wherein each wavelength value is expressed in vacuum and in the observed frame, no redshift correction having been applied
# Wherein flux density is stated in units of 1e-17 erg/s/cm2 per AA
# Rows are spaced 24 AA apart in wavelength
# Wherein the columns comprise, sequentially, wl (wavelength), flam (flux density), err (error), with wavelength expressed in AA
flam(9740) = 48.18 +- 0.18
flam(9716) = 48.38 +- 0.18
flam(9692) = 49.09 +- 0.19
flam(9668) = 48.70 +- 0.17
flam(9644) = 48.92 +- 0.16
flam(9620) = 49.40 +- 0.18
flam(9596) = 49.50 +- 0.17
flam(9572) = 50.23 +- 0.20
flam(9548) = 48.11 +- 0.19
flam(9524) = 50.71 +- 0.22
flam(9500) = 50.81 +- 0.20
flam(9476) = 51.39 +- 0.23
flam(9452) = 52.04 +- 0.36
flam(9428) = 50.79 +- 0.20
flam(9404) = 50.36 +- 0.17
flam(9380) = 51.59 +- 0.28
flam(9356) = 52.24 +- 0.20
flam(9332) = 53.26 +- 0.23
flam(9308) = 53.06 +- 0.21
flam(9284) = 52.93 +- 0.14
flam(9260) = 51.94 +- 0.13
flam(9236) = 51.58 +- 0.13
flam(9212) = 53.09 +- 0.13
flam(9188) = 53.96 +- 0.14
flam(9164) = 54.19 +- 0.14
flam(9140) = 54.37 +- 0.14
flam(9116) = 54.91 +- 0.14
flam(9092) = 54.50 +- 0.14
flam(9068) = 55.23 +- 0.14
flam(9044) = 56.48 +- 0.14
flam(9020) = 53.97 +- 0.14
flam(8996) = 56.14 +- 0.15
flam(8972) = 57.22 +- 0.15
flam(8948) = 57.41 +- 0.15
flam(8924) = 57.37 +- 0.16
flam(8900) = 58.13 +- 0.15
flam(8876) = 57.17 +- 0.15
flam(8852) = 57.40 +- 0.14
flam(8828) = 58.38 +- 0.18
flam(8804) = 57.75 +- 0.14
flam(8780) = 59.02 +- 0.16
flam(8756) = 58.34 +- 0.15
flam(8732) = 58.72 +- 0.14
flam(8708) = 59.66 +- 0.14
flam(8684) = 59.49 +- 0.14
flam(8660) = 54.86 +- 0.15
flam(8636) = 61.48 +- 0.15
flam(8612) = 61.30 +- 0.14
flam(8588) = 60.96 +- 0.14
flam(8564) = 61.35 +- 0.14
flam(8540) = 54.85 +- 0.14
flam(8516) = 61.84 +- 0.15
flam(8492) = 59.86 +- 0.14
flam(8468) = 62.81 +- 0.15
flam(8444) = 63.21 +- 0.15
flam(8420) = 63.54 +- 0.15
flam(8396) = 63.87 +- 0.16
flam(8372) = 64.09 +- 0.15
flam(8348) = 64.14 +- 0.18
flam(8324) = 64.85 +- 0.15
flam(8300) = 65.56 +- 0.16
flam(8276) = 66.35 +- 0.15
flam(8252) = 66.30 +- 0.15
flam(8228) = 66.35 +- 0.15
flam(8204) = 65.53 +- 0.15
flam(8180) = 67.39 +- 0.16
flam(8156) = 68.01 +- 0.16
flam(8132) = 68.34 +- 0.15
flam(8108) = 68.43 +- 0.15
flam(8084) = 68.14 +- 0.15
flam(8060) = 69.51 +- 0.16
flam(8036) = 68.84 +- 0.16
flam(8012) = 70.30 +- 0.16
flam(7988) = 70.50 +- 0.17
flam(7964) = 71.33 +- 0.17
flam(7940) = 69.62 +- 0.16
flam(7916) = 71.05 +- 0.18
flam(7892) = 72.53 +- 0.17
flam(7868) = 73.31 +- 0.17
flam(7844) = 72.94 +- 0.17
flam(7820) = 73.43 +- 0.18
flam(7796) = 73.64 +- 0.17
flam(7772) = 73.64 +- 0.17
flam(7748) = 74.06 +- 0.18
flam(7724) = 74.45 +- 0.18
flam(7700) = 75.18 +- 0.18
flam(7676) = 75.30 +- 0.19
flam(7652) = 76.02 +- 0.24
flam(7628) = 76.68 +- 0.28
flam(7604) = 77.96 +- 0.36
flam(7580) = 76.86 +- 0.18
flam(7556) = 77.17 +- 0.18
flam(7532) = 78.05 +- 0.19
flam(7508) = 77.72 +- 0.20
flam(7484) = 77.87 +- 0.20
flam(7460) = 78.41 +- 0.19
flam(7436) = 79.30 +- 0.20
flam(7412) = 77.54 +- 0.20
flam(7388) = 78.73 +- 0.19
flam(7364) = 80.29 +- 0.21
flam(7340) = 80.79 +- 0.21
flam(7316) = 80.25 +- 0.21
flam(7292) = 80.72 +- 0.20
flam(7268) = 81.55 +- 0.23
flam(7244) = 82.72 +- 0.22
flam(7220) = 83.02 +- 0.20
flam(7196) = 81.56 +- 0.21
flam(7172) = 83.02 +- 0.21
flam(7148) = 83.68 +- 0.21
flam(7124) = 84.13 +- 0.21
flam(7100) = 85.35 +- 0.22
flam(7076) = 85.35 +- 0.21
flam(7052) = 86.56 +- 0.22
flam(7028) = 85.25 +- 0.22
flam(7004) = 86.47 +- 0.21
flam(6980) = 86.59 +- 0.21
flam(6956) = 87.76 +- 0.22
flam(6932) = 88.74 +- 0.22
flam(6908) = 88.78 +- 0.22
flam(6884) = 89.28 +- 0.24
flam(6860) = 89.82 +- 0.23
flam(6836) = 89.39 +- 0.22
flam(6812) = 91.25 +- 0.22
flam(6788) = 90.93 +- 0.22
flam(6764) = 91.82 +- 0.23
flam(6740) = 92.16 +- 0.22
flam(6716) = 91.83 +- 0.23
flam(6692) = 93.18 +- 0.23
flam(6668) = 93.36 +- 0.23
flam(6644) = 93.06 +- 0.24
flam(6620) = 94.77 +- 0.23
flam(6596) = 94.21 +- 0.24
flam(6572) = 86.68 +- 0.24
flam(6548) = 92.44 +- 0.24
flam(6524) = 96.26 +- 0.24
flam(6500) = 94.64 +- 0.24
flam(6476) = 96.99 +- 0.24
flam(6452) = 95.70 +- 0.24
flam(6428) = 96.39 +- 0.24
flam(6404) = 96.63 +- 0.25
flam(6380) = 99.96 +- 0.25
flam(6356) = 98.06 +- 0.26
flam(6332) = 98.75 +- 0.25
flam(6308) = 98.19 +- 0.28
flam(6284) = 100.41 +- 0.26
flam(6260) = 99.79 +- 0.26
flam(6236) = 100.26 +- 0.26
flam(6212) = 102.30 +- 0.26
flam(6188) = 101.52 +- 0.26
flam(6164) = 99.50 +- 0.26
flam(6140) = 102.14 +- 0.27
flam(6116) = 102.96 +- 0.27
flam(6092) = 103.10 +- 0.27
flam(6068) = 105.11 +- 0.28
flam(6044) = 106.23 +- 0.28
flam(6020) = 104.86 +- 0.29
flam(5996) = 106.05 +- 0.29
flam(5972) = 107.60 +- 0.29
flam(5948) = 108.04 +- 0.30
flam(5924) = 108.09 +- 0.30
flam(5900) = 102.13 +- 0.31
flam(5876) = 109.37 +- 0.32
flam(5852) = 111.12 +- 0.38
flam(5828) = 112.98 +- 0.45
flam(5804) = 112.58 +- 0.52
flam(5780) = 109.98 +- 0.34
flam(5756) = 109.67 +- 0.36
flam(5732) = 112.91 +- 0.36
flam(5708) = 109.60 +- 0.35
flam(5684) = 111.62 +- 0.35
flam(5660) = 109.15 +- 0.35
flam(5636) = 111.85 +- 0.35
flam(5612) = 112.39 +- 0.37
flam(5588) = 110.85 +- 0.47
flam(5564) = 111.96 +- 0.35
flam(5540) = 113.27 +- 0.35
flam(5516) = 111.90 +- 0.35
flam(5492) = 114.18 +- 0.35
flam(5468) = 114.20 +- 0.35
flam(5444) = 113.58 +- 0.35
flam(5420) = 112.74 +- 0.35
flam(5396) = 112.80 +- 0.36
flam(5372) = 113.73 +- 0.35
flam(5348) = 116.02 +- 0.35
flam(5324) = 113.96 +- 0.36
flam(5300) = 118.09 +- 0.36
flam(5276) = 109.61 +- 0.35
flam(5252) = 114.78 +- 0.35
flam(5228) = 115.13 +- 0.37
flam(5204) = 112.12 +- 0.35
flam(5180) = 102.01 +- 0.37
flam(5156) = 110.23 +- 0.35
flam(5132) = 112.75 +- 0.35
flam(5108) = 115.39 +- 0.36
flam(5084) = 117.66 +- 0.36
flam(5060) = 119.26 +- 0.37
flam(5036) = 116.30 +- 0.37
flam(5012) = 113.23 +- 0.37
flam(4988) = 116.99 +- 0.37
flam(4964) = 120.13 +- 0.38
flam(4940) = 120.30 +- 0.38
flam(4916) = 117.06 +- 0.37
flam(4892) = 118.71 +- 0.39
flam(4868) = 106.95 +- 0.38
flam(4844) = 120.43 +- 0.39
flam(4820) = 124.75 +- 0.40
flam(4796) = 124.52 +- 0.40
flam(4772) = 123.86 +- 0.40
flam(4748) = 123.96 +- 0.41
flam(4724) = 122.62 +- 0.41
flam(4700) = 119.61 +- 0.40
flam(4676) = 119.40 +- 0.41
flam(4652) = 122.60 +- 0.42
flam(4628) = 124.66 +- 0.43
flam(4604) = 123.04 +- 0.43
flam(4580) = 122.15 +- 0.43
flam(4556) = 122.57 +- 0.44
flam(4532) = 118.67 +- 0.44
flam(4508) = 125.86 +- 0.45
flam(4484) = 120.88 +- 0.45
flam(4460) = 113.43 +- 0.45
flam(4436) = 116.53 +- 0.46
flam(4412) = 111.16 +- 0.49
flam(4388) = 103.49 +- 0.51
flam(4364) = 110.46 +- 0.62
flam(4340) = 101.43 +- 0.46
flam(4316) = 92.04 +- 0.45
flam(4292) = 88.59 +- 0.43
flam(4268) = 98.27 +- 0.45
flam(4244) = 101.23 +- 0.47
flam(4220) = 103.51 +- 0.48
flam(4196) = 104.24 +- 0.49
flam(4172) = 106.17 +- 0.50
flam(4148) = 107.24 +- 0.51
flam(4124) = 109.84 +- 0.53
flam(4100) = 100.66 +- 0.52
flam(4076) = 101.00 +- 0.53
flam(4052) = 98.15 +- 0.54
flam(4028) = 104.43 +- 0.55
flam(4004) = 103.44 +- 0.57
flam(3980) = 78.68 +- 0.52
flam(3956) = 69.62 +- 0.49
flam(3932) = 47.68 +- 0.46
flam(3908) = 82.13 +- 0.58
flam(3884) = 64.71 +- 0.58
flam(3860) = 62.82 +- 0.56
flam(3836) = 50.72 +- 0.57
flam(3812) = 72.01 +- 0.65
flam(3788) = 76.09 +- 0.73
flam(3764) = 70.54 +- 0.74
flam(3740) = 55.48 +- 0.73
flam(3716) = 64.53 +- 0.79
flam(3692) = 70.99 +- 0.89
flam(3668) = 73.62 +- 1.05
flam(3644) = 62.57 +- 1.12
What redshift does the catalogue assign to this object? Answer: 0.000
